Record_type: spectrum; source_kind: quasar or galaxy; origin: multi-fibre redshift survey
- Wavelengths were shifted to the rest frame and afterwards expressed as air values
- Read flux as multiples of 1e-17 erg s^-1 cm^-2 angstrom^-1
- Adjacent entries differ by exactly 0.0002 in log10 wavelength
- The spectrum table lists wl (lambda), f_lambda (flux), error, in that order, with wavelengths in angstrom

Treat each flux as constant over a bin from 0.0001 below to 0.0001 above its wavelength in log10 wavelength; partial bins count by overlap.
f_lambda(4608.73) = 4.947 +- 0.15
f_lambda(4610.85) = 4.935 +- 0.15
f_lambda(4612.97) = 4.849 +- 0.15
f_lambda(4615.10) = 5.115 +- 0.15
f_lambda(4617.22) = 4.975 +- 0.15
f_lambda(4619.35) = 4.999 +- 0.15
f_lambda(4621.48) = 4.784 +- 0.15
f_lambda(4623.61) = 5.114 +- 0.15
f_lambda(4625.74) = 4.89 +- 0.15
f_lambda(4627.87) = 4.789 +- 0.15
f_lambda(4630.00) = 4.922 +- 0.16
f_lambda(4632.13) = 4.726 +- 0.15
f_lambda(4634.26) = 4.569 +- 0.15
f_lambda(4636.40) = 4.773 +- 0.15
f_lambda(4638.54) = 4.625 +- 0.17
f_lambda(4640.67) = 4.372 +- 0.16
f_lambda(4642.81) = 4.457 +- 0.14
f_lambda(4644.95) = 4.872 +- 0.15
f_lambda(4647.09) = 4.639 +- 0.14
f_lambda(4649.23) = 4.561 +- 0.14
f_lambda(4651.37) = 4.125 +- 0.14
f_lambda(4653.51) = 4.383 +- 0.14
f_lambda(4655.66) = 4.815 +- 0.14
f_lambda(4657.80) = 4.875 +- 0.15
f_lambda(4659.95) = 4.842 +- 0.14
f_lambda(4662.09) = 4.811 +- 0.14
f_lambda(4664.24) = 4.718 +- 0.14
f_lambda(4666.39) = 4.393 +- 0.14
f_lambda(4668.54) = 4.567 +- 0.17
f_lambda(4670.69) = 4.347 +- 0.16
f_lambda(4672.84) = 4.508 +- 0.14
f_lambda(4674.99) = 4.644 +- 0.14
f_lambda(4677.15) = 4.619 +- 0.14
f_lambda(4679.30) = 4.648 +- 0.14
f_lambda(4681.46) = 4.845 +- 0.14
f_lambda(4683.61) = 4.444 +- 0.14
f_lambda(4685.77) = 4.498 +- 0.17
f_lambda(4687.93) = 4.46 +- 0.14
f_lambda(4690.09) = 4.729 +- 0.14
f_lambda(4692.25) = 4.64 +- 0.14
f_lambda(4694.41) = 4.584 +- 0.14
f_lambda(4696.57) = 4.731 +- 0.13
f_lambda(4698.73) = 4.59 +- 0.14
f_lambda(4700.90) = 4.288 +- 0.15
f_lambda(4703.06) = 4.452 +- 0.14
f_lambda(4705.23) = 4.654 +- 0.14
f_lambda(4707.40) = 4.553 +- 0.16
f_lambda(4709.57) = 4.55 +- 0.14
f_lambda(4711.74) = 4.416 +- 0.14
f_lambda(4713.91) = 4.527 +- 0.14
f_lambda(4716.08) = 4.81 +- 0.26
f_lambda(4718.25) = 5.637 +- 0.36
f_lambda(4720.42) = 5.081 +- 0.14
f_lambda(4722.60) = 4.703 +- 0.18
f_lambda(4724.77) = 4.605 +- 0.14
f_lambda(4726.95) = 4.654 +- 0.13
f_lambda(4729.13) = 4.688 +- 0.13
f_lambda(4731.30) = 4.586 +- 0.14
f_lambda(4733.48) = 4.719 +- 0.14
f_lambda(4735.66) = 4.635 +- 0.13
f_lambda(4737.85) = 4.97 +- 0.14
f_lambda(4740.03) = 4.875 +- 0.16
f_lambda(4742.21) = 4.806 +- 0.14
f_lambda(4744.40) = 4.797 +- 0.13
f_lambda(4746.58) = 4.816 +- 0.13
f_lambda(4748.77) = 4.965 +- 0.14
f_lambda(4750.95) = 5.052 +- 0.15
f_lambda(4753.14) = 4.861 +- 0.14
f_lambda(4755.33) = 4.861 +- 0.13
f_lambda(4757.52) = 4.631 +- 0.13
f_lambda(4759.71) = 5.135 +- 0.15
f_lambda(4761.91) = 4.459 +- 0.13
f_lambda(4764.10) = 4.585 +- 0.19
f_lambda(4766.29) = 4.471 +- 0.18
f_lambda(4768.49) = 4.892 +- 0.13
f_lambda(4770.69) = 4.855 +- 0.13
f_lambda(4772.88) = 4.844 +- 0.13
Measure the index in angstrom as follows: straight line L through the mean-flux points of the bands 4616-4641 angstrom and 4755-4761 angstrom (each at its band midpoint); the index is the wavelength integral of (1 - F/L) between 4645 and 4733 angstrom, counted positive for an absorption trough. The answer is 3.6 angstrom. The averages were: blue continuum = 4.81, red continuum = 4.86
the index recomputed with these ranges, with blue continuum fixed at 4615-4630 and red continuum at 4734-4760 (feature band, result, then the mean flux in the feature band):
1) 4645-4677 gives 2.06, 4.6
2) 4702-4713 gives 0.80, 4.52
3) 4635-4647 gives 0.75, 4.62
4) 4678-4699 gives 1.19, 4.62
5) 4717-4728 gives -0.14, 4.94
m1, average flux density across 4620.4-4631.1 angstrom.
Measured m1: 4.9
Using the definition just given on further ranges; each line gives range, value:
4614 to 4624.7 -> 4.99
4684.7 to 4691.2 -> 4.56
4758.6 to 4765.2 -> 4.73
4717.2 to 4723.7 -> 5.14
